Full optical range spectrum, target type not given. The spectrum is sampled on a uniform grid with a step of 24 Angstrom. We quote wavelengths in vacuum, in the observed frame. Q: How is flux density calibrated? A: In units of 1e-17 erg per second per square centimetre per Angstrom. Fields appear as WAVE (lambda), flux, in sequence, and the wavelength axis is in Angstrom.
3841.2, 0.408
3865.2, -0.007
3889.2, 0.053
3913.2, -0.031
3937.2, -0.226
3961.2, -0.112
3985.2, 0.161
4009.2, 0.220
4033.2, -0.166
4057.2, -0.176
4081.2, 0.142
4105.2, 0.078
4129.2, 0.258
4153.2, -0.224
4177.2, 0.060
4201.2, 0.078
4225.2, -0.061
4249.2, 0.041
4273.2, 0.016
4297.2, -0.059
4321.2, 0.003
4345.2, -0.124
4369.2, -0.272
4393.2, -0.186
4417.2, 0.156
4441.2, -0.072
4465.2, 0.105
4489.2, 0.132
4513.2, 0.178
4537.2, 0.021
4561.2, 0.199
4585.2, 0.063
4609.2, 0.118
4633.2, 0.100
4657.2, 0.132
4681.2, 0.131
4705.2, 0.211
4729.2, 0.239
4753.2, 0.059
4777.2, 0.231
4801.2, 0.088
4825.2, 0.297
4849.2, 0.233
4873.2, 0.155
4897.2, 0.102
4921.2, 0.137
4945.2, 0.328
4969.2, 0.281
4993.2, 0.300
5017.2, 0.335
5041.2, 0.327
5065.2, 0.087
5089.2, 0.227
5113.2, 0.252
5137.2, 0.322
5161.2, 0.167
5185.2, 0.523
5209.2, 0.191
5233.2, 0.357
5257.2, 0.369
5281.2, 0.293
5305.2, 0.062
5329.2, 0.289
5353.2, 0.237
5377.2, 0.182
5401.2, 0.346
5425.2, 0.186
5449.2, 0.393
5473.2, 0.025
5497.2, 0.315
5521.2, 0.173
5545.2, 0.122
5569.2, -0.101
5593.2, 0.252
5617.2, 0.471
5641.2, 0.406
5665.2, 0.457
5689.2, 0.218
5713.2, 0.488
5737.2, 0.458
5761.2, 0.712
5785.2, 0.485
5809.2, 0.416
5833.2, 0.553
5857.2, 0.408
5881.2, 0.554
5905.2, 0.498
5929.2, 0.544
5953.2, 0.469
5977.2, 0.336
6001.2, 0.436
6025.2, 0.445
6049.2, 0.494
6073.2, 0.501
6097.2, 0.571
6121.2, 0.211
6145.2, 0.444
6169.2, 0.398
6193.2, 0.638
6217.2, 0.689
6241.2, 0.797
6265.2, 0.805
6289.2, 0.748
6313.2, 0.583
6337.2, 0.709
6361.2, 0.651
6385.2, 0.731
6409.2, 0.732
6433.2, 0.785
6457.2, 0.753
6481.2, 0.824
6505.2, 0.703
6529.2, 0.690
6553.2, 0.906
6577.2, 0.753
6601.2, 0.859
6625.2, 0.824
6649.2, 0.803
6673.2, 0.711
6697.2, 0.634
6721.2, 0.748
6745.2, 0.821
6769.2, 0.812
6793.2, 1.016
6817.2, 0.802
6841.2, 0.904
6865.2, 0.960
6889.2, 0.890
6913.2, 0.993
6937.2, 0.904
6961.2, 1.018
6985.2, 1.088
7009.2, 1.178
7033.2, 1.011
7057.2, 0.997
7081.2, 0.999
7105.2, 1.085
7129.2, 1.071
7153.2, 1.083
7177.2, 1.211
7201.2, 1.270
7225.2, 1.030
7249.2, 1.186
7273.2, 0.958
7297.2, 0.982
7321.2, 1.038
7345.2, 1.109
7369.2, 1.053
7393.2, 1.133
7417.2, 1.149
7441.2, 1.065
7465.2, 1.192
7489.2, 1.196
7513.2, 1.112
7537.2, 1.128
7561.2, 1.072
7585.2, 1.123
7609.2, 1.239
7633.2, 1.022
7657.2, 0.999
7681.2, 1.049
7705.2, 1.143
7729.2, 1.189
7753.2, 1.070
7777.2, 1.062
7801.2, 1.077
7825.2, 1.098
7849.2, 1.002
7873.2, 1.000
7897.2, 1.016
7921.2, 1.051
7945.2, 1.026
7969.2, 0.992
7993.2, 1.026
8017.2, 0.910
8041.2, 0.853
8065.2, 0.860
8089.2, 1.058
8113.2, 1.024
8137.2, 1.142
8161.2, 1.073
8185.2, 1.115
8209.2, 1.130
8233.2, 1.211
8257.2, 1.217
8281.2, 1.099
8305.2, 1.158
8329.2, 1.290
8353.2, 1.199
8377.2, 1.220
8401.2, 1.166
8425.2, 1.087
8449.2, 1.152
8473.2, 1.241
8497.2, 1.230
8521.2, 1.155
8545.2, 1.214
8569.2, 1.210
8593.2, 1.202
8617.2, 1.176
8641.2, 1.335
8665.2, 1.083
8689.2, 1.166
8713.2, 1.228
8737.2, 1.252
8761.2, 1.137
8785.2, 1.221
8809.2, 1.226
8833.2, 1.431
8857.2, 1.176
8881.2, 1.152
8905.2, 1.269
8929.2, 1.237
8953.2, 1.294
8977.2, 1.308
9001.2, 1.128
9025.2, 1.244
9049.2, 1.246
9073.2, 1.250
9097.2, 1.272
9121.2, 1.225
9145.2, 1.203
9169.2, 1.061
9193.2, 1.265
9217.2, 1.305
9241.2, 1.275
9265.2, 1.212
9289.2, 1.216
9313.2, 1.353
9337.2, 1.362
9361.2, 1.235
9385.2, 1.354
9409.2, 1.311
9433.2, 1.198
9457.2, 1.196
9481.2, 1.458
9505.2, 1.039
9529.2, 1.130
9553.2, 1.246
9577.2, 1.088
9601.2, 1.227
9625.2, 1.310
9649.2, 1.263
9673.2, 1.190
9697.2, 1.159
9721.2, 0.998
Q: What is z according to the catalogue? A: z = 0.555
